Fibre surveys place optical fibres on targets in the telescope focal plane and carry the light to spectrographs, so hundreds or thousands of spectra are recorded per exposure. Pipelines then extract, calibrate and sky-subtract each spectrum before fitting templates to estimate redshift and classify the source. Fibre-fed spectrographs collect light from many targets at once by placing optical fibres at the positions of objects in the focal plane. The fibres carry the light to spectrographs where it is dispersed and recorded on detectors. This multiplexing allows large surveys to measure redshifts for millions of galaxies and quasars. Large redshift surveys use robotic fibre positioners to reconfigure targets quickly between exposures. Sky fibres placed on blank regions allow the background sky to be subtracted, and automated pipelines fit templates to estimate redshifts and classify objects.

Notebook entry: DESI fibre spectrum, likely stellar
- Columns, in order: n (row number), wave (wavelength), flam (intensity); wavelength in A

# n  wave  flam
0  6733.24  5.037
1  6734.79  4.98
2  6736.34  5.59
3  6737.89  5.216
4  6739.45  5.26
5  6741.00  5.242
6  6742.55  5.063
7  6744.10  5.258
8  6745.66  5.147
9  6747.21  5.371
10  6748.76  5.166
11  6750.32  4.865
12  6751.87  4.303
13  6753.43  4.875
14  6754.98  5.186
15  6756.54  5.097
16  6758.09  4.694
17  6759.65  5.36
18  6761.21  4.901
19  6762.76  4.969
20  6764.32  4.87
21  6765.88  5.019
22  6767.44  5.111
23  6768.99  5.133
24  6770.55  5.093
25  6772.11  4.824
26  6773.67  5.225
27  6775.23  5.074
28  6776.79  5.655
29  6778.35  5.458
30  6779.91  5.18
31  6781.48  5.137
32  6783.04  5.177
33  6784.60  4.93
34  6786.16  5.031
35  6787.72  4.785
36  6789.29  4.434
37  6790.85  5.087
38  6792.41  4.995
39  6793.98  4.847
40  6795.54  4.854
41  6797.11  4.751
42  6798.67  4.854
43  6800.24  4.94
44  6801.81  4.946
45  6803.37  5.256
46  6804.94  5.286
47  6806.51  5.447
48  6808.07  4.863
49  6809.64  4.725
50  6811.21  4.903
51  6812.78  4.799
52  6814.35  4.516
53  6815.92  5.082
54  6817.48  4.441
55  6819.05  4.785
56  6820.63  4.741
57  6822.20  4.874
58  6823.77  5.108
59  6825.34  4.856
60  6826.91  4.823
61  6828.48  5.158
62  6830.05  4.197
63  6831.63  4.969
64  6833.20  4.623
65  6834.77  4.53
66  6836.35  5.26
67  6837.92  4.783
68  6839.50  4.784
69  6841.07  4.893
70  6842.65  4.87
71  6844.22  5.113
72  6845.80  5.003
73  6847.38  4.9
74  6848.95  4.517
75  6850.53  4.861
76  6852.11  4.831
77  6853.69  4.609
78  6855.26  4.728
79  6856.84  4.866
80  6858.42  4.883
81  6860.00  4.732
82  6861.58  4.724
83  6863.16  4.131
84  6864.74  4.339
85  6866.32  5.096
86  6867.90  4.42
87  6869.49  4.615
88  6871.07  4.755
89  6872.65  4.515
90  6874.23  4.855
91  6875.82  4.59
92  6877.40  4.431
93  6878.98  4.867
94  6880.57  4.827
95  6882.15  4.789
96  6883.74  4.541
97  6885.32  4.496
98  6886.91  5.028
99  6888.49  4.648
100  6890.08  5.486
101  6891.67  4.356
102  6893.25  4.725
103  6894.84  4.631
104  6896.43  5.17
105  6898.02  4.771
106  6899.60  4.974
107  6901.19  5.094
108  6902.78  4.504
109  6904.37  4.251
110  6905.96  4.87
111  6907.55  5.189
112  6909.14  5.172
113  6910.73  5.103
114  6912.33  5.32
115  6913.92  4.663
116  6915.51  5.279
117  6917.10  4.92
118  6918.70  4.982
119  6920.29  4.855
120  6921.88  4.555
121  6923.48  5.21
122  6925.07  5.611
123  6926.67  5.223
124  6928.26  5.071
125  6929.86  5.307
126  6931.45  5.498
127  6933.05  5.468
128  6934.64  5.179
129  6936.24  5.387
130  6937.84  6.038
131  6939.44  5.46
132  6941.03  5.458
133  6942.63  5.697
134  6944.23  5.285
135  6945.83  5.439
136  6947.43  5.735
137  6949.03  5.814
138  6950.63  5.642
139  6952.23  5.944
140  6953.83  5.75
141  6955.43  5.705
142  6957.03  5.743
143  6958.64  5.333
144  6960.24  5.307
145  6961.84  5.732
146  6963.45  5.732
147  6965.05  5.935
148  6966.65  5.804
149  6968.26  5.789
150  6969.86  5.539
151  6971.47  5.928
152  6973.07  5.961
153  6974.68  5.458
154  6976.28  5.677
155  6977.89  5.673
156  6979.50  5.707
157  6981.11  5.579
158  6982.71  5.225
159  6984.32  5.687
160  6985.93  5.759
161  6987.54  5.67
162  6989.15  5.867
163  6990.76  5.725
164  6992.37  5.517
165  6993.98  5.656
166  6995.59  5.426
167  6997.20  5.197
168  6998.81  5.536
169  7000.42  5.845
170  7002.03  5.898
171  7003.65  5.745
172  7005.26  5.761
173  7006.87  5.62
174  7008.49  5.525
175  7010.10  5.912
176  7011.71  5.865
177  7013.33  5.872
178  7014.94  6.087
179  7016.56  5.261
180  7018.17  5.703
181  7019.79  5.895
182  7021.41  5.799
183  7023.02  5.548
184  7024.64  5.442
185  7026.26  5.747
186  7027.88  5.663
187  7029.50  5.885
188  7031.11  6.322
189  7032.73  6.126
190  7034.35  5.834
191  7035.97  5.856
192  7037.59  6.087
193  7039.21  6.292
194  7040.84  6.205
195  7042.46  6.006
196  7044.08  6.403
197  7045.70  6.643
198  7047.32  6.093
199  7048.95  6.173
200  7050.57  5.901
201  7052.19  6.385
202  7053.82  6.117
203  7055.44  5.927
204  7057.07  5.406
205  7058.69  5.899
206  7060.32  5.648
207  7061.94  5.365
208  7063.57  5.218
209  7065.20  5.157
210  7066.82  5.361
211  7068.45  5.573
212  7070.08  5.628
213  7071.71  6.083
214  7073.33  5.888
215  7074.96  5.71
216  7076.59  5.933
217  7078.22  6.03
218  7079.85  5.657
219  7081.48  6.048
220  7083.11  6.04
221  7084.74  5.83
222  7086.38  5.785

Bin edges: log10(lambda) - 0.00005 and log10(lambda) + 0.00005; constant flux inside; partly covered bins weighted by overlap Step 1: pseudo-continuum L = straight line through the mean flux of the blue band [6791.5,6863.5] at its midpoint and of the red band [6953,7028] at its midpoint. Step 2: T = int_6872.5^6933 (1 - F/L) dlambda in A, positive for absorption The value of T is 3.6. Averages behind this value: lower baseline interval 4.85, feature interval 4.92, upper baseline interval 5.68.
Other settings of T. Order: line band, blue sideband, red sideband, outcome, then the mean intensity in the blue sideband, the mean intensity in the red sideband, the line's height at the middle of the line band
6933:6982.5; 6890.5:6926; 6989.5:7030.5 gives -3.2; 4.93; 5.69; 5.3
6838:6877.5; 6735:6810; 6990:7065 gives 4.3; 5.05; 5.82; 5.31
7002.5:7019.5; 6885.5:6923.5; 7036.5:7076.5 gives -0.5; 4.89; 5.88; 5.59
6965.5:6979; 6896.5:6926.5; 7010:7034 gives -0.8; 4.97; 5.81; 5.43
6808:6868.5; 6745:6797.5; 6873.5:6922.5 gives 1.8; 5.02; 4.84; 4.92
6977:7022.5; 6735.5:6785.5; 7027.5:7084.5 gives 0.6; 5.11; 5.9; 5.75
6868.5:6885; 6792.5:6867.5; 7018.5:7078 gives 1.2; 4.83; 5.87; 5.05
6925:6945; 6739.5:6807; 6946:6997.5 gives 0.4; 5.04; 5.66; 5.55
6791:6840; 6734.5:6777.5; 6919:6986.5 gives 3.3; 5.09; 5.54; 5.23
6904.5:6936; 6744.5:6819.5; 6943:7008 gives 2.0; 4.99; 5.66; 5.47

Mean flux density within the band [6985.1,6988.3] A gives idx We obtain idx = 5.71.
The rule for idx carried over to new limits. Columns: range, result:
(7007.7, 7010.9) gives 5.73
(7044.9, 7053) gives 6.24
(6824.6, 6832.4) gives 4.8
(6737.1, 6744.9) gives 5.2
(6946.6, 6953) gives 5.78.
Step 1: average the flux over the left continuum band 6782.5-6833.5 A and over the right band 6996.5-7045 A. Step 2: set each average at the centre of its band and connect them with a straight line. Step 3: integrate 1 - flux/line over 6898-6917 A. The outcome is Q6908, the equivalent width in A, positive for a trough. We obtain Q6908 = 1.4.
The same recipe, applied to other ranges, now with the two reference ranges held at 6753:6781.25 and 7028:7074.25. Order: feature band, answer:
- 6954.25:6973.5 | -0.16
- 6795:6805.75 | 0.43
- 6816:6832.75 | 1.46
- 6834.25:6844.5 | 0.80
